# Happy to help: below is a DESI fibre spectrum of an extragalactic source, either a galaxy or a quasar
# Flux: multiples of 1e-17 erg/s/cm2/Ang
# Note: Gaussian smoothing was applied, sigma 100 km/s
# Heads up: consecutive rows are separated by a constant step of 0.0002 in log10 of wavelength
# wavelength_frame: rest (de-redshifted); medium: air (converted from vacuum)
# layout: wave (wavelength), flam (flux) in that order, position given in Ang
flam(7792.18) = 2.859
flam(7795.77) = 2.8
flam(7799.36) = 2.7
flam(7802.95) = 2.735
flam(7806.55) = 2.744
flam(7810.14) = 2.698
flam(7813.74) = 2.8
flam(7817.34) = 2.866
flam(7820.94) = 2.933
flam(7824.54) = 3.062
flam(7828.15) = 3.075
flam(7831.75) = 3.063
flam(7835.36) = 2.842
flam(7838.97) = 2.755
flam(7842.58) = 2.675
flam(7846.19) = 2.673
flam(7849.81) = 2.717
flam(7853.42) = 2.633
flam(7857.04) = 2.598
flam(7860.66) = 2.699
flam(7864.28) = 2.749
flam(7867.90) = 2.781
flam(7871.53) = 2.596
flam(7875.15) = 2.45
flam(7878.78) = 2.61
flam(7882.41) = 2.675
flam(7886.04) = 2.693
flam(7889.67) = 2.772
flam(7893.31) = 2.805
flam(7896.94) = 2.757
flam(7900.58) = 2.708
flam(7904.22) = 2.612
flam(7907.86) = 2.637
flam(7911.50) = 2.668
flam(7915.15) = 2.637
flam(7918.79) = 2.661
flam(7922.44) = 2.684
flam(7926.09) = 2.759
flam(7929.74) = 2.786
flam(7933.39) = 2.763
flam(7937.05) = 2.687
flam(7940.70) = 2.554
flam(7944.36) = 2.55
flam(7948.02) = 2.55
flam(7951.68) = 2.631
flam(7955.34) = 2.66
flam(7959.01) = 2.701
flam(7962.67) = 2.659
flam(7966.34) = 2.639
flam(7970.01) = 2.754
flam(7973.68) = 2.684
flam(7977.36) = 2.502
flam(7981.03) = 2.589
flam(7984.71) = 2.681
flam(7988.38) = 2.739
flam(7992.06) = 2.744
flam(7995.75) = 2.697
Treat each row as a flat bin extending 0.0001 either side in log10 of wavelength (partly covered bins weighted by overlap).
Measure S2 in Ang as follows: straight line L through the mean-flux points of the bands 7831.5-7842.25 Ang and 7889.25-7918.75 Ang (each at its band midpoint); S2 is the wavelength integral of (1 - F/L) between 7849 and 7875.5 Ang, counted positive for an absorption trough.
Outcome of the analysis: 1.12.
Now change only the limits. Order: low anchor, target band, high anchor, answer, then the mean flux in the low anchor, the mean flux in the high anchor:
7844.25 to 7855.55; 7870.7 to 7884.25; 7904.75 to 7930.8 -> 0.5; 2.67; 2.68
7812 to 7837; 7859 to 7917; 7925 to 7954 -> 2.3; 2.95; 2.66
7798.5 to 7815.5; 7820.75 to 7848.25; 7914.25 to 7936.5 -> -1.5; 2.74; 2.72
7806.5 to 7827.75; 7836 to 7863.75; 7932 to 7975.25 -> 1.3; 2.87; 2.65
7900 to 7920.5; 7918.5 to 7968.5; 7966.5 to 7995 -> -0.1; 2.65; 2.67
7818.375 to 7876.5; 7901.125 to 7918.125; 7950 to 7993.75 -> 0.5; 2.77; 2.67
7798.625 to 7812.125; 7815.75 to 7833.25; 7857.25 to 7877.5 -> -2.0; 2.72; 2.65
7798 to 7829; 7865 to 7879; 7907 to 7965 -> 0.7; 2.84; 2.66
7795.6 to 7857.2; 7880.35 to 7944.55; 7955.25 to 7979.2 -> 0.5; 2.8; 2.66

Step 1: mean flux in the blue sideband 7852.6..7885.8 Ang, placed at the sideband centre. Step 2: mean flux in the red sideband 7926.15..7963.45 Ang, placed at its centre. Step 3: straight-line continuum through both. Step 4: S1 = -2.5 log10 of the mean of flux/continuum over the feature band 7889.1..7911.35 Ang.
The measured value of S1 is -0.02 mag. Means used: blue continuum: 2.65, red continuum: 2.66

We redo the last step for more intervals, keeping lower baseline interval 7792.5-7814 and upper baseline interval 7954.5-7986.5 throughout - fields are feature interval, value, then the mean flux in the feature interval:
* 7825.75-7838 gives -0.09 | 2.98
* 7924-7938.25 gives -0.03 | 2.75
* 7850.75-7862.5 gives 0.03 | 2.65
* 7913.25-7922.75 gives 0.01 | 2.66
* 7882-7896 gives -0.02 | 2.74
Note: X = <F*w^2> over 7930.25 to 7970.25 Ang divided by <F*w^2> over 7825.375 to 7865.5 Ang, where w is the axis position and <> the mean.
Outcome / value 1.0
